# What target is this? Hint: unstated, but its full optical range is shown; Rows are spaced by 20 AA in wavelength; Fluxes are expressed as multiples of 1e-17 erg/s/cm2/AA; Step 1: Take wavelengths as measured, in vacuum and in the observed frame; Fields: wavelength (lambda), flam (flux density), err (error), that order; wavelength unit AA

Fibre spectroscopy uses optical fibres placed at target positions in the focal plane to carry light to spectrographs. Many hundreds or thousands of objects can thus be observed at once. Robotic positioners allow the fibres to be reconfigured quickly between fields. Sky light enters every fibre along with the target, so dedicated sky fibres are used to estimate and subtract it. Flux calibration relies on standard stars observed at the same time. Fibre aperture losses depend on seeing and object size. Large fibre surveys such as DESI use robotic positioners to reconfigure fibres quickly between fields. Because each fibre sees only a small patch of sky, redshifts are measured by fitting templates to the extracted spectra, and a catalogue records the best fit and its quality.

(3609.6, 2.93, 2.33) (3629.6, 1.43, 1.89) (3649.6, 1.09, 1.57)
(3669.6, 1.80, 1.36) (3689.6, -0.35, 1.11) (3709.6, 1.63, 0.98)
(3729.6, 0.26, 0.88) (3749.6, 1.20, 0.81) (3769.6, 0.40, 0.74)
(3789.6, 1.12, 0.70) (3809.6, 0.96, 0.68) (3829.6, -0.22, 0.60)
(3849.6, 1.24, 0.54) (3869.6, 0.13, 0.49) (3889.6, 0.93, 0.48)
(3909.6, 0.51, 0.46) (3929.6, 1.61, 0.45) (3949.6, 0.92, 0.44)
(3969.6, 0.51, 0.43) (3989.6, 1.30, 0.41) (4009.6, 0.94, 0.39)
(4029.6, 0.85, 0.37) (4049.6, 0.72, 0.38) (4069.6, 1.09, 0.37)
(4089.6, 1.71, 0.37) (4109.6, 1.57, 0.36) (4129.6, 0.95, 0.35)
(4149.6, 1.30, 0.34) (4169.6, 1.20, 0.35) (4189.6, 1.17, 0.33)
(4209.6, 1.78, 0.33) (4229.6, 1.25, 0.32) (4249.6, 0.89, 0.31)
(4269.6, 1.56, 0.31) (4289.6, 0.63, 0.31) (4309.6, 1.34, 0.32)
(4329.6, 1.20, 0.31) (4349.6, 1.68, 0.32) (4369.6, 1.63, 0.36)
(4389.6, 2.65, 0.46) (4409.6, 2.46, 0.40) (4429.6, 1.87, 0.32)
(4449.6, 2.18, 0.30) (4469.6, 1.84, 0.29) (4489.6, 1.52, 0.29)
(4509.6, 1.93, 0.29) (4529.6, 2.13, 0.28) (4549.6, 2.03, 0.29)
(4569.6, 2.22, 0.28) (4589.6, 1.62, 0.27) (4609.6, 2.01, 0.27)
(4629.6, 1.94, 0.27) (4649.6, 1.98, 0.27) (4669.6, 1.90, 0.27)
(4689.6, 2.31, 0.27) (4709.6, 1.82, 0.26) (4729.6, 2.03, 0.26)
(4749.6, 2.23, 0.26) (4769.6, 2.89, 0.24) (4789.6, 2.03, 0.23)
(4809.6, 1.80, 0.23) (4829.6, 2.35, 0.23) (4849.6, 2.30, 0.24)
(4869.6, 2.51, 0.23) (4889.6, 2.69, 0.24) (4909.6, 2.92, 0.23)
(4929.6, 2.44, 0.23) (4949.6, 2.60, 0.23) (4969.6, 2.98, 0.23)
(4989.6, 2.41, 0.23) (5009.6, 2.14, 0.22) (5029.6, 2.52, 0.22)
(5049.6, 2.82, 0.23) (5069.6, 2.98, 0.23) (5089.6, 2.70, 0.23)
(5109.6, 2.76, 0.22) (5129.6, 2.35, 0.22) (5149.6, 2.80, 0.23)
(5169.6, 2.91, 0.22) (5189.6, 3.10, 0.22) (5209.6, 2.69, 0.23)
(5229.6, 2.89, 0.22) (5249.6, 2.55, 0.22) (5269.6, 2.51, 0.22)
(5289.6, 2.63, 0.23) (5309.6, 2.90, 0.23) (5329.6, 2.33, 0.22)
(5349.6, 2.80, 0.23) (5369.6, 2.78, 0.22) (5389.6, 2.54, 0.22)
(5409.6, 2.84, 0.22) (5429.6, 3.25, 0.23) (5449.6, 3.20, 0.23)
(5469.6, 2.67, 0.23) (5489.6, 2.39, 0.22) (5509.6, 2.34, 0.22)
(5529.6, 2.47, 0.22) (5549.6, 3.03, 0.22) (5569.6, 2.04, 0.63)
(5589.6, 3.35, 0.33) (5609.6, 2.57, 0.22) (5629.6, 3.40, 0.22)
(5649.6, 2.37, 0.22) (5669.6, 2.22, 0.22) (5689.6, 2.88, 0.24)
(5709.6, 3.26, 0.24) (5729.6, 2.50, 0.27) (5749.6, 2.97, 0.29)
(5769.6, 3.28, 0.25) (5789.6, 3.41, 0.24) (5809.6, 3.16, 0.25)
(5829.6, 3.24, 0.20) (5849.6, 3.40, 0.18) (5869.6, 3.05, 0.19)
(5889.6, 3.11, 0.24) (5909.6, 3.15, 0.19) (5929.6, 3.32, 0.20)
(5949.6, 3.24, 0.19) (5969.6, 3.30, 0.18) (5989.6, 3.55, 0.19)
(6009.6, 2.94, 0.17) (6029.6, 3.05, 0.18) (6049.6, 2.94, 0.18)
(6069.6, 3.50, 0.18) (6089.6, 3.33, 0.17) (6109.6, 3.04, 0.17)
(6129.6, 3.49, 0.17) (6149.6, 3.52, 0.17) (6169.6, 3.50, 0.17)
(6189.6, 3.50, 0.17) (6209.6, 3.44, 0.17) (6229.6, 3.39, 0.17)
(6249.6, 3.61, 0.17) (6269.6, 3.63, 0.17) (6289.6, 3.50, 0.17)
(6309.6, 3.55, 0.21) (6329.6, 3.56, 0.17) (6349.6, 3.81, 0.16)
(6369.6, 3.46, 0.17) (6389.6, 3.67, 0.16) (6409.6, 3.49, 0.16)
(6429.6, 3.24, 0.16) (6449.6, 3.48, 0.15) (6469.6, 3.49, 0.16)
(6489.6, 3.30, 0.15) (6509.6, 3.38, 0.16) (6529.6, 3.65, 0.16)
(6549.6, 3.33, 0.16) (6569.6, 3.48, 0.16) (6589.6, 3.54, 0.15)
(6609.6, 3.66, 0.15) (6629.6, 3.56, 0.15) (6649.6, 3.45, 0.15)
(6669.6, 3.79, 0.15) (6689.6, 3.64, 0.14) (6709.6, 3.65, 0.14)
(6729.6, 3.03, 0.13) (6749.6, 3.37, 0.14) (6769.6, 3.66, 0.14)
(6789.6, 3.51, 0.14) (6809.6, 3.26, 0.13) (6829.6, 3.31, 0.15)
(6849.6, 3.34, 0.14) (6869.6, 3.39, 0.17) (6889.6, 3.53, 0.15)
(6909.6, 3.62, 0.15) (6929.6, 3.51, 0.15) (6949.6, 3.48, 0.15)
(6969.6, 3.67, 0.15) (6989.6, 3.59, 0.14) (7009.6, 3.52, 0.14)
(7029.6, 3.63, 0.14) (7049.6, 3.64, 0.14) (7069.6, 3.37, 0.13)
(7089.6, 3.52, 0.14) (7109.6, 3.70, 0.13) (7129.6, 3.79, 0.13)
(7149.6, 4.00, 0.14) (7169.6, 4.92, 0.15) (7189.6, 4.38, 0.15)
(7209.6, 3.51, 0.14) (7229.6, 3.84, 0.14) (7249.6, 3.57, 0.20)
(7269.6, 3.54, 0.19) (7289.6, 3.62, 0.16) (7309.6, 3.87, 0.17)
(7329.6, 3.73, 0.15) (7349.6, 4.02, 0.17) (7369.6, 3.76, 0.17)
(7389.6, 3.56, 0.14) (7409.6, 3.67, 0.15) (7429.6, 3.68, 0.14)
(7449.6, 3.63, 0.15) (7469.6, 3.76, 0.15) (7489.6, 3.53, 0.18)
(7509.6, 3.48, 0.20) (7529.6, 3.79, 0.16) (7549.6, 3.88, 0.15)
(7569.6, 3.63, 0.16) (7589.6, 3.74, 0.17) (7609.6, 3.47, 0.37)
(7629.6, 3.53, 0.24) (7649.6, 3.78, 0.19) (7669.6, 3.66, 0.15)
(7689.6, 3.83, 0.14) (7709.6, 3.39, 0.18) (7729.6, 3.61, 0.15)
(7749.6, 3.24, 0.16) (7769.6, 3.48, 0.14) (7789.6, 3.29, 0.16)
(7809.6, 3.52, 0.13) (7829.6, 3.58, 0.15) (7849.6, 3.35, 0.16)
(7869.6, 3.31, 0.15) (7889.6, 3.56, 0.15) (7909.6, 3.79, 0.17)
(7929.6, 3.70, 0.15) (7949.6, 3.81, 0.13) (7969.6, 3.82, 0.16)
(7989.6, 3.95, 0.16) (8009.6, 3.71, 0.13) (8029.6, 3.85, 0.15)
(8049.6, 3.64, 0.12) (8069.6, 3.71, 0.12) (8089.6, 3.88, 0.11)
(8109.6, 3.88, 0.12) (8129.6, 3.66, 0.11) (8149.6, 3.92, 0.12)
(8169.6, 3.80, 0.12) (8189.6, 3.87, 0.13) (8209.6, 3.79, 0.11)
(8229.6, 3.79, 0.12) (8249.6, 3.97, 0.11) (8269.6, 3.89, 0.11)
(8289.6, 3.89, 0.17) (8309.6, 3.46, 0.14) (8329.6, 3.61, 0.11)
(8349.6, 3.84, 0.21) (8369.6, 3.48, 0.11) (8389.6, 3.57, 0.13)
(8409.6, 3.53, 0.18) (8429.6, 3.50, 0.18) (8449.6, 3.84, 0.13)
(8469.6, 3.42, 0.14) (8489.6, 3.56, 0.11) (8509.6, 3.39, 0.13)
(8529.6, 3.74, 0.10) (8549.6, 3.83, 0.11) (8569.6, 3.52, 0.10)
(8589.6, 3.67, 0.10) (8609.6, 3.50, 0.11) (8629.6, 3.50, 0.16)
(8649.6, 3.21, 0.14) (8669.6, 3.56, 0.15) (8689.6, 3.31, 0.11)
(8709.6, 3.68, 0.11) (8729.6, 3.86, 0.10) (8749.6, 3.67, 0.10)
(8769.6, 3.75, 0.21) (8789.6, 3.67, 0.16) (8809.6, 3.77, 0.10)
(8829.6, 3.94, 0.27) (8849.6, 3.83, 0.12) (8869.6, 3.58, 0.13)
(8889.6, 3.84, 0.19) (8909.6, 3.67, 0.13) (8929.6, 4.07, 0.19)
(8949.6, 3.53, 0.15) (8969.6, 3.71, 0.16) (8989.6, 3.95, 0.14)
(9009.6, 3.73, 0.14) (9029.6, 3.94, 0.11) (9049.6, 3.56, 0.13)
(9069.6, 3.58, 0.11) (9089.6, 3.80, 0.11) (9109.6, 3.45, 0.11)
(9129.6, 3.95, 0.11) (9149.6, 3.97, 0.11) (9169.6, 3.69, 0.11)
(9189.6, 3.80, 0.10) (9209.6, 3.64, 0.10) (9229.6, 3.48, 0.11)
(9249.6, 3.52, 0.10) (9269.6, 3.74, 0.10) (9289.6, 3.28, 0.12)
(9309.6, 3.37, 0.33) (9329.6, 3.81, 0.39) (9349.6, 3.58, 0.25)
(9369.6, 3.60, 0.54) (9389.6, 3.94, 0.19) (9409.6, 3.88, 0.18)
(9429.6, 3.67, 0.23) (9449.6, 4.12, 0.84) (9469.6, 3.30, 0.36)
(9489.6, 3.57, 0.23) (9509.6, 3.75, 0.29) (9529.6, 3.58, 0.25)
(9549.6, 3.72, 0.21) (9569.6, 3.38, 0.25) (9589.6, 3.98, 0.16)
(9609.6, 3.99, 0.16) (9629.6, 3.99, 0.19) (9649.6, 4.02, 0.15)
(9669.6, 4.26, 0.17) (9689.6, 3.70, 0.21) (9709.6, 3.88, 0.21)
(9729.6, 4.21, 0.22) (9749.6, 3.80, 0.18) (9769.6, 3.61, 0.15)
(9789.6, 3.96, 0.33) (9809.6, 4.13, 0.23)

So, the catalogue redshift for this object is 0.093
